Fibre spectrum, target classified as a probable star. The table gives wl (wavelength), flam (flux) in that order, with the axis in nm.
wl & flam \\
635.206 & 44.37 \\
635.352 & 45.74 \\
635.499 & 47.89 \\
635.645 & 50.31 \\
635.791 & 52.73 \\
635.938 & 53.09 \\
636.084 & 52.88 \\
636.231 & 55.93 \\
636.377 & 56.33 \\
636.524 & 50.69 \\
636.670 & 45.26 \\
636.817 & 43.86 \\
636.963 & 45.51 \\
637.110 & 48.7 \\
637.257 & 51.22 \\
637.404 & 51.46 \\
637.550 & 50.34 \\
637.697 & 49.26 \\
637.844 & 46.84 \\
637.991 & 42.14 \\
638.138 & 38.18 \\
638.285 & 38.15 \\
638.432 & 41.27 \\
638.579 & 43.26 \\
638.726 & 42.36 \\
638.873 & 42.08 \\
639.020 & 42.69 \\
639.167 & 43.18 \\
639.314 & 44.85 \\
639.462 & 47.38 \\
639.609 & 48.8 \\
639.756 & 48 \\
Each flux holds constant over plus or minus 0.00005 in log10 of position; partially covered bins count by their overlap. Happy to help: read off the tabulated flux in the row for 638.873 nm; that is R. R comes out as 42.08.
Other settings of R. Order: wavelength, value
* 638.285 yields 38.15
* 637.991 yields 42.14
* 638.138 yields 38.18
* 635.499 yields 47.89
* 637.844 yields 46.84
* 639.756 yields 48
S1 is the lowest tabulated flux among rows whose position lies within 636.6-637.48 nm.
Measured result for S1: 43.86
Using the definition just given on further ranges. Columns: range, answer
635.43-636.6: 47.89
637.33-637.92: 46.84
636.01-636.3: 52.88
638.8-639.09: 42.08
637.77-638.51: 38.15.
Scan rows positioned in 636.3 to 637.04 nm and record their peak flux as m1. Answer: 56.33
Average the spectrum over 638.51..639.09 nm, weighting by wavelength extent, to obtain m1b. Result 42.6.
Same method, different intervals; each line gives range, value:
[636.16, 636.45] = 56.2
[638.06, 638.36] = 38.2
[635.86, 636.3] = 53.9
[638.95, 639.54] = 44.6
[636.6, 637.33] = 46.9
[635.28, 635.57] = 46.7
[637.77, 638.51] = 41.3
